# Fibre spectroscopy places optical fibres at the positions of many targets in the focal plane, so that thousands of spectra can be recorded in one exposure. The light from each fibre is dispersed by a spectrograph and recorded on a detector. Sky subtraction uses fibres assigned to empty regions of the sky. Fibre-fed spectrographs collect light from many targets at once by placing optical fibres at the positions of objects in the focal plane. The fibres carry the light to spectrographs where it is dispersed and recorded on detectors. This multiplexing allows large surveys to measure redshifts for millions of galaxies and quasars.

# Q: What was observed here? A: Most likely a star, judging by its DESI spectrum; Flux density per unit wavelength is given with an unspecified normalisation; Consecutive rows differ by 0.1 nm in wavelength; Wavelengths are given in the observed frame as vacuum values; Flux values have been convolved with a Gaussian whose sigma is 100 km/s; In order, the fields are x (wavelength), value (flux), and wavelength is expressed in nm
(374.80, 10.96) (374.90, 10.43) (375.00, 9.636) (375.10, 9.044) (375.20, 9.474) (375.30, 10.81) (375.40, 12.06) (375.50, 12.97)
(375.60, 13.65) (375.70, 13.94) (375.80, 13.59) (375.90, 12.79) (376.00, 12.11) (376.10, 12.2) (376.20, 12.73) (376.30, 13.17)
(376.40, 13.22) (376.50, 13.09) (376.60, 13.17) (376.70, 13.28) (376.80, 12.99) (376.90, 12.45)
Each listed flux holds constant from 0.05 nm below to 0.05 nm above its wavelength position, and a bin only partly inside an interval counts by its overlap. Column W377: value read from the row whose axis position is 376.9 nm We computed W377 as 12.45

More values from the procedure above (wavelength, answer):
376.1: 12.2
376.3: 13.17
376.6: 13.17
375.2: 9.474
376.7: 13.28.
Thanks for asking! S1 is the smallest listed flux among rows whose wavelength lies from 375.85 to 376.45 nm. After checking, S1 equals 12.11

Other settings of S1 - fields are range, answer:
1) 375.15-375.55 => 9.474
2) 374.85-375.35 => 9.044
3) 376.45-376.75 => 13.09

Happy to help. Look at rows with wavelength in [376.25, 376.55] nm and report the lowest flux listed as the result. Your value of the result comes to 13.09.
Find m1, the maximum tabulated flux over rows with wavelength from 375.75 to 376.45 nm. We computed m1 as 13.59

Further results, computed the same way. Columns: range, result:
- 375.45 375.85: 13.94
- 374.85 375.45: 12.06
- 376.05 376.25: 12.73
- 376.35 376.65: 13.22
